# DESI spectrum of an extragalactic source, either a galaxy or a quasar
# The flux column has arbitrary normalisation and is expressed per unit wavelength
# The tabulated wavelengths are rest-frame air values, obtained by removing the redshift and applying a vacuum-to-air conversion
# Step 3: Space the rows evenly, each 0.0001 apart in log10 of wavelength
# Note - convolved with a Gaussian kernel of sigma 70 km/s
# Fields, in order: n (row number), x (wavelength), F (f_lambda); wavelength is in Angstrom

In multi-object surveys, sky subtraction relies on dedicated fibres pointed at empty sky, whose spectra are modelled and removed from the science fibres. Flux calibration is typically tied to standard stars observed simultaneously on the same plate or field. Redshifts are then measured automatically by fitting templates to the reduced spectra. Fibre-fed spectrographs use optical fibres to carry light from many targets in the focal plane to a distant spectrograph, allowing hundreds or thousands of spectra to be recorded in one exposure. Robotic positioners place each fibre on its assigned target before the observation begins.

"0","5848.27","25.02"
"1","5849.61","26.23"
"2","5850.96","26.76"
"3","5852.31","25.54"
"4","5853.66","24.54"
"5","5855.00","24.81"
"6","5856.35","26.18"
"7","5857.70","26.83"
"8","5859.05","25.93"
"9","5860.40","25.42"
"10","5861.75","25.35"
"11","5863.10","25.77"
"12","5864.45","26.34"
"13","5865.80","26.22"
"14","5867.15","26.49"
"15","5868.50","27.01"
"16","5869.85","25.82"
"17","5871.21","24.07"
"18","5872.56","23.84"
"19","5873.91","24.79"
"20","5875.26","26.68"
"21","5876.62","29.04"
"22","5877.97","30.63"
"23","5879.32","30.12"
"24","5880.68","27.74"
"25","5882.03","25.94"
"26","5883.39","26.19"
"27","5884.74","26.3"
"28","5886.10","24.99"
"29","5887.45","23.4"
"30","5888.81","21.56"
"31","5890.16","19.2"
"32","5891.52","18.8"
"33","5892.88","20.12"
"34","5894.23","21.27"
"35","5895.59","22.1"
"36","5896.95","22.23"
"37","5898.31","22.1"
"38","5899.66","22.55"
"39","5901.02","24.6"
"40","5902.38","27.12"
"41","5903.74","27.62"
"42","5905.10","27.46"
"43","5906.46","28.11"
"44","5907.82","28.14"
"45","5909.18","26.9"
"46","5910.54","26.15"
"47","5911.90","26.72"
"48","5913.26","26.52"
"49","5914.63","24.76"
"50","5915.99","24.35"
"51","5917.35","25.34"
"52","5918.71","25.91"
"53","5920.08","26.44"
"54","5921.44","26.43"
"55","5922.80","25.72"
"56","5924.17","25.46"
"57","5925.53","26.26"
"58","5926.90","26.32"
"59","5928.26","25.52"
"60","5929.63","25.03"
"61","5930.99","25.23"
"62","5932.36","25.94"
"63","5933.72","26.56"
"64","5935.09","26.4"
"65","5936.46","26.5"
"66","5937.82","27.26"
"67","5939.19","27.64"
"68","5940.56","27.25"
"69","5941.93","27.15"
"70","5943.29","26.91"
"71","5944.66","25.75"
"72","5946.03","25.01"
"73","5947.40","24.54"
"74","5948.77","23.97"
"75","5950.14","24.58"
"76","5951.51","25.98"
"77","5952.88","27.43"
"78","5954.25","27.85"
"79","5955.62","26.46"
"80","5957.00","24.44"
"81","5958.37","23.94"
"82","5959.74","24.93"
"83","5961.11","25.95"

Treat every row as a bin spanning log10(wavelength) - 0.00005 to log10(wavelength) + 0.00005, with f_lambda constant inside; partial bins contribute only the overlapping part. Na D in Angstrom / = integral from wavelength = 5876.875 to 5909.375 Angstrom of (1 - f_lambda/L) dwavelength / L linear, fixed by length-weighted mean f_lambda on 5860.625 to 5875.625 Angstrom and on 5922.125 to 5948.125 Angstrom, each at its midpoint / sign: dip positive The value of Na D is 1.3 Angstrom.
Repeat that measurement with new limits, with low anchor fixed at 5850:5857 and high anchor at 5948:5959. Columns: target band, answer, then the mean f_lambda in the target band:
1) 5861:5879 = -0.6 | 26.4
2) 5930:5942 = -0.5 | 26.6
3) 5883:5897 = 1.8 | 22.3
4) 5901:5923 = -0.7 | 26.4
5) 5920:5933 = -0.1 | 25.8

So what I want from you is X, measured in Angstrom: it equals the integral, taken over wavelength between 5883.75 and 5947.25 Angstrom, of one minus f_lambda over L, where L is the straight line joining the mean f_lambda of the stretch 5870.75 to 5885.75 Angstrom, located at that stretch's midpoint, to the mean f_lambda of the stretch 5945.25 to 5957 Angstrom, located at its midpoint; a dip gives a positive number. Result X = 2.44 Angstrom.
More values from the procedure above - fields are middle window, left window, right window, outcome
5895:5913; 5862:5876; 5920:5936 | 0.2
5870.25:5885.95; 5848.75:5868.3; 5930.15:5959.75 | -0.5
